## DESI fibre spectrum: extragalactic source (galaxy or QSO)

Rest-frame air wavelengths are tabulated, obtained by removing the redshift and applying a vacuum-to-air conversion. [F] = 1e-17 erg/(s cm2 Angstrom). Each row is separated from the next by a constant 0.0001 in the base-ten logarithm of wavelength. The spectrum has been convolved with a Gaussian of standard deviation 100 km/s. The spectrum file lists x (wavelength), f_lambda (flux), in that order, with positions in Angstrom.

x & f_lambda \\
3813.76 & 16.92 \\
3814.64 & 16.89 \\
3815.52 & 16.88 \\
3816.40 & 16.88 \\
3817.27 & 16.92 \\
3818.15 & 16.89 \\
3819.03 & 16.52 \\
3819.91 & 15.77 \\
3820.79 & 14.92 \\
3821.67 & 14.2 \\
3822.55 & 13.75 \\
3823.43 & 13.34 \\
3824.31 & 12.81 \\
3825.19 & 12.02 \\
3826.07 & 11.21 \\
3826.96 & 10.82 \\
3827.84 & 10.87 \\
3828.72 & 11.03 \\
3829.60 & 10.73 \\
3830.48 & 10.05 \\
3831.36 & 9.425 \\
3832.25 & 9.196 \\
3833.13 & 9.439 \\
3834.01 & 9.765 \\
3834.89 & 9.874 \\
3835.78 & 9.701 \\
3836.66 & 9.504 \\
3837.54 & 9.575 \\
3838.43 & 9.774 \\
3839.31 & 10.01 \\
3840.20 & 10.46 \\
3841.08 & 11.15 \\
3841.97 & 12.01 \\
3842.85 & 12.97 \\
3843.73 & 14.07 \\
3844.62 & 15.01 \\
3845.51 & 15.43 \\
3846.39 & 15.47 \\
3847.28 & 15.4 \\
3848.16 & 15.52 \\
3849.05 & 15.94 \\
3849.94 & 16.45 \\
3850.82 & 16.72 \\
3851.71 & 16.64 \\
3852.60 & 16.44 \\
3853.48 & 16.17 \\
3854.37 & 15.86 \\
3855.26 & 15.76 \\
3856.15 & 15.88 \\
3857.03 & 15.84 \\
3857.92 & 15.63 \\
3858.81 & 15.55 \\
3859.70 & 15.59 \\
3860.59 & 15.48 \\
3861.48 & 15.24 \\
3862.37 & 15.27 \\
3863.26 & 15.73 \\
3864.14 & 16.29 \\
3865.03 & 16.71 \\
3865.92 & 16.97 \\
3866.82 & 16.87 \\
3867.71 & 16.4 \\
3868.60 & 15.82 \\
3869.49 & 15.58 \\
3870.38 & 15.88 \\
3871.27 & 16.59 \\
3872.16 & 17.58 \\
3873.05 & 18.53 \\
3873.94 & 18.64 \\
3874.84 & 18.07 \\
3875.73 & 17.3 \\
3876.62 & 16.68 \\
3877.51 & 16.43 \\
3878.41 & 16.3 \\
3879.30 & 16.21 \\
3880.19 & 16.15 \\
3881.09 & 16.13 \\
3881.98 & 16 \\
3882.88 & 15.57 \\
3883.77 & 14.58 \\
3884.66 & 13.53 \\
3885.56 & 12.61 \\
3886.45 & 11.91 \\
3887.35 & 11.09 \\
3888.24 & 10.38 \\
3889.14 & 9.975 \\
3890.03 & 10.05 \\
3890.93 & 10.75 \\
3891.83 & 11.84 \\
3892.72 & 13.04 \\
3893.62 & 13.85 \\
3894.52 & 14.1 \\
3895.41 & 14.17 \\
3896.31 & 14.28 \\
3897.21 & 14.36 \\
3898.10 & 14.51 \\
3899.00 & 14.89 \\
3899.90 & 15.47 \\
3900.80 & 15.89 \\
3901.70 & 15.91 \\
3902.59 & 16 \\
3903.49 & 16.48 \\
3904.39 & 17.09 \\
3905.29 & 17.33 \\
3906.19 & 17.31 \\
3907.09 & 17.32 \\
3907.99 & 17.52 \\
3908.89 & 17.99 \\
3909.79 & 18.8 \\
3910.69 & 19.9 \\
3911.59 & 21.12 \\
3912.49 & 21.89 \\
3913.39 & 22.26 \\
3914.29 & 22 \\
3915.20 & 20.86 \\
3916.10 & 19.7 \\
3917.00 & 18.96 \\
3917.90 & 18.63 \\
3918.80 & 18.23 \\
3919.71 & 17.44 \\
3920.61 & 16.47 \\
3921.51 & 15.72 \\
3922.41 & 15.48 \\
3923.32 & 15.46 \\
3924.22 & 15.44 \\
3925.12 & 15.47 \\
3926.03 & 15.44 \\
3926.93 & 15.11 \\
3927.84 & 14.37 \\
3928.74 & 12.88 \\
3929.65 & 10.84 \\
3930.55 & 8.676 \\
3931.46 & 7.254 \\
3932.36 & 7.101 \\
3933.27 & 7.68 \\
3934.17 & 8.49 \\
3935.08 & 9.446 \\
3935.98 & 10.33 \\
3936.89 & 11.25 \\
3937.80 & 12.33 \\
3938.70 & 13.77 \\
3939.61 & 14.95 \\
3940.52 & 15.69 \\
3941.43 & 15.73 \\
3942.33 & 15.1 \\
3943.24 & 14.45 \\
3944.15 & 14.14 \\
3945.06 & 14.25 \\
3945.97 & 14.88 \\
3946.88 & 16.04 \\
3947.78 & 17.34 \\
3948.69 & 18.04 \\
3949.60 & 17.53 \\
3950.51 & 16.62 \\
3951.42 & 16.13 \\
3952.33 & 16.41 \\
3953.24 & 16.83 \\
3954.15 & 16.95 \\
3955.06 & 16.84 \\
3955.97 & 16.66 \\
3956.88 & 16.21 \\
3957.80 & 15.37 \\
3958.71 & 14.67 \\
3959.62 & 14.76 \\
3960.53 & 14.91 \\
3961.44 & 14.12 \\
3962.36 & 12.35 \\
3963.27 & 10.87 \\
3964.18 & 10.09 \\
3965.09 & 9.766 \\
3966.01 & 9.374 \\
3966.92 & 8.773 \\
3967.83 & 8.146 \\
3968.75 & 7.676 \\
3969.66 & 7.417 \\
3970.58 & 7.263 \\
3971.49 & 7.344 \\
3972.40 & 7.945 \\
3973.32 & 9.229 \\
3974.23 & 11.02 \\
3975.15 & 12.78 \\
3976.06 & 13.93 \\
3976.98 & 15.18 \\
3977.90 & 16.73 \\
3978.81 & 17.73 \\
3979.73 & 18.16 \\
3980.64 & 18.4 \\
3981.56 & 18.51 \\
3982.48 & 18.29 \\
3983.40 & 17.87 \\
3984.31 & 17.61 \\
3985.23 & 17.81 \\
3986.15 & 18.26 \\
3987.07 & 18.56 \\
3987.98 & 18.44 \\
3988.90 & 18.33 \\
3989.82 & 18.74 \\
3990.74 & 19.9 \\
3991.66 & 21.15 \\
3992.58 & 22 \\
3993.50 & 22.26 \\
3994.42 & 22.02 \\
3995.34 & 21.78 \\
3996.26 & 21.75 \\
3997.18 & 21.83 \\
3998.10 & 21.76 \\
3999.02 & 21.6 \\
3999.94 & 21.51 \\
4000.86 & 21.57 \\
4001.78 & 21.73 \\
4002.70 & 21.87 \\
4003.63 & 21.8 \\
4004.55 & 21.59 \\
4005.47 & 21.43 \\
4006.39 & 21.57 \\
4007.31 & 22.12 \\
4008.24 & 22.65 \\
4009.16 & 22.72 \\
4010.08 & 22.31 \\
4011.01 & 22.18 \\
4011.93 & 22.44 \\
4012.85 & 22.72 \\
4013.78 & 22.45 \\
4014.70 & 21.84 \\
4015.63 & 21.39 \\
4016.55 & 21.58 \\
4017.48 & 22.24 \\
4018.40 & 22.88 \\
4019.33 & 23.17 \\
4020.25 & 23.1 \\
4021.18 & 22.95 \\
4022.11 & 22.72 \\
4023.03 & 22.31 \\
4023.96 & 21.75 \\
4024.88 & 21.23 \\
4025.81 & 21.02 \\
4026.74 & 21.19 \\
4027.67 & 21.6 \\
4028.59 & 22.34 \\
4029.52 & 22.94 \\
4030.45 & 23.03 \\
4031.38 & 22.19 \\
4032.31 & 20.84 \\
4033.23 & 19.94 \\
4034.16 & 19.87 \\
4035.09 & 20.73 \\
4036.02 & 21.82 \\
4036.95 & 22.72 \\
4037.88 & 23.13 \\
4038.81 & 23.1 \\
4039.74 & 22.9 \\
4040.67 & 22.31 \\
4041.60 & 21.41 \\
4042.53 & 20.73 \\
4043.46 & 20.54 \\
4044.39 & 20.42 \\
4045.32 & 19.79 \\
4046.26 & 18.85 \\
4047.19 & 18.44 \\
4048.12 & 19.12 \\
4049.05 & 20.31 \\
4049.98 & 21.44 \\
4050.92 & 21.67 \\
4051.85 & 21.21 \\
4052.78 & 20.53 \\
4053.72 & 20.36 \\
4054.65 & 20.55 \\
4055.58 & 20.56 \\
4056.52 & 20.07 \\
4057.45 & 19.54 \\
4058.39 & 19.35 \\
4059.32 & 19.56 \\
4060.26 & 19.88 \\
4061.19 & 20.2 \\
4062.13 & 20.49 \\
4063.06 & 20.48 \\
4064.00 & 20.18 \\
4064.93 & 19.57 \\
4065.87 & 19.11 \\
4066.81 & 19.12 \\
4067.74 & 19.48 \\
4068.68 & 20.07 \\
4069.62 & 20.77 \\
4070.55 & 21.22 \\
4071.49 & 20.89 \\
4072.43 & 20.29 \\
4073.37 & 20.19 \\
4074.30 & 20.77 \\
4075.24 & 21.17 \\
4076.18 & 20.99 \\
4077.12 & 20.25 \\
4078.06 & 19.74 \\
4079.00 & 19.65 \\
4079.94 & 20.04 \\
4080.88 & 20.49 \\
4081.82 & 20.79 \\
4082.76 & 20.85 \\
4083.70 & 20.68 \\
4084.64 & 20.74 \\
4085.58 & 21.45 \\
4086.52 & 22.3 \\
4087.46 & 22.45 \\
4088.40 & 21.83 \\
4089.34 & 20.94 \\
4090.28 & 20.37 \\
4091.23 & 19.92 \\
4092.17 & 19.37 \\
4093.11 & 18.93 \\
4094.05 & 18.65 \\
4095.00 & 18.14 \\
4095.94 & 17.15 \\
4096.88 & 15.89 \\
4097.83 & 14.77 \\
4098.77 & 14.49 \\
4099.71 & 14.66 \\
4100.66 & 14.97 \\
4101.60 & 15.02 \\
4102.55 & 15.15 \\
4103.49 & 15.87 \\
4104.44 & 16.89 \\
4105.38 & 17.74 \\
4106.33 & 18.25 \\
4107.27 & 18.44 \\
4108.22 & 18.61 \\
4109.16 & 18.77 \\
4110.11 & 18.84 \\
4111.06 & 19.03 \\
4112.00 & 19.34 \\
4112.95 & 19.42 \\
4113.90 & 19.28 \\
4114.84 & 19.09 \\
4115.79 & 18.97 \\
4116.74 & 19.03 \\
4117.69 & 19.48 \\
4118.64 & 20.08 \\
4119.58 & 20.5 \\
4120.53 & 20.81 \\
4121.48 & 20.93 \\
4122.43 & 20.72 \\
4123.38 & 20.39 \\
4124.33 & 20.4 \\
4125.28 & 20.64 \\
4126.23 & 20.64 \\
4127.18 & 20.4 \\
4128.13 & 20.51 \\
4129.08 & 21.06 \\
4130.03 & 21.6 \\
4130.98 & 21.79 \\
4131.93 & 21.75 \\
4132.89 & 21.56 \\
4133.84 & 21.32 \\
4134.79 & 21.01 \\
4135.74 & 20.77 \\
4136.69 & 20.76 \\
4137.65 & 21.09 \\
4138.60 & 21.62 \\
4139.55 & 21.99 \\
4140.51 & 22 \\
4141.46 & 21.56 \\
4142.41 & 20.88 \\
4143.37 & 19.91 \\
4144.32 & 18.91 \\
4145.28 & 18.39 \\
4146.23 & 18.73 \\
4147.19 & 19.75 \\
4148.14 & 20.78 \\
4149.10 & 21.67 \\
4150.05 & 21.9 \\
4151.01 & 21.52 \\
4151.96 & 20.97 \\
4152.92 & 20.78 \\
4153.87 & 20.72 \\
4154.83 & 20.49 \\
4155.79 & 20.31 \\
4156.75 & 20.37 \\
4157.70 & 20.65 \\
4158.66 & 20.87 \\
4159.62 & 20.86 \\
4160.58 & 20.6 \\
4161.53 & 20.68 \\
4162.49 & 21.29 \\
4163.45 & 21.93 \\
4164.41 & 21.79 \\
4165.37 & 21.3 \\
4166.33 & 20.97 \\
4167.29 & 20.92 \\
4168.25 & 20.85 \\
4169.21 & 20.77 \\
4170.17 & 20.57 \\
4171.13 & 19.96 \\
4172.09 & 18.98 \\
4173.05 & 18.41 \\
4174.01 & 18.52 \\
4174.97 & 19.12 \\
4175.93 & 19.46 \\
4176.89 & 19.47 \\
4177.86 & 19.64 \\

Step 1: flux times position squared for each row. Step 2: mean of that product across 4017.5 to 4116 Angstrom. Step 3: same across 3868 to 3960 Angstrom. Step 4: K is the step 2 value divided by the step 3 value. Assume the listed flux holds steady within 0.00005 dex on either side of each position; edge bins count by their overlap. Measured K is 1.42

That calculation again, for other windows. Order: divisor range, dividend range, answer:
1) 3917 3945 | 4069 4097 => 1.62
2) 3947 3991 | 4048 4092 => 1.47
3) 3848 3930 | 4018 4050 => 1.45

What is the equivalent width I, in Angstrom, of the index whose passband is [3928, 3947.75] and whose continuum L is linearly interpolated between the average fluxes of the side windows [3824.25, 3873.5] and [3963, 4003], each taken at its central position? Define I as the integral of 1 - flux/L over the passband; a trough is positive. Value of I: 4.0 Angstrom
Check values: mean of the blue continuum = 13.9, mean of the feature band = 12.3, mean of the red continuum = 16.2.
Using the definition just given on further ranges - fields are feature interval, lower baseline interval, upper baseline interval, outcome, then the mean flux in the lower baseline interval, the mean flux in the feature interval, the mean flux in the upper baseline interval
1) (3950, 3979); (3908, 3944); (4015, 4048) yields 7.8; 15.2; 12.8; 21.6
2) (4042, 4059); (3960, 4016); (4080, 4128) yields -1.7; 17.4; 20.2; 19.1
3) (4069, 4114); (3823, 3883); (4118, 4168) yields 1.3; 14.3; 19.1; 20.8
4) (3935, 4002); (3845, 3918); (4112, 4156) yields 7.7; 16.1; 15.6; 20.6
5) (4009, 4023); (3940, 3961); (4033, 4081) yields -2.8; 15.9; 22.4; 20.5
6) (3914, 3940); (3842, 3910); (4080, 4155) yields 3.5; 15.4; 14.1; 19.7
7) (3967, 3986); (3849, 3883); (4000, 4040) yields 6.5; 16.3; 13.4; 22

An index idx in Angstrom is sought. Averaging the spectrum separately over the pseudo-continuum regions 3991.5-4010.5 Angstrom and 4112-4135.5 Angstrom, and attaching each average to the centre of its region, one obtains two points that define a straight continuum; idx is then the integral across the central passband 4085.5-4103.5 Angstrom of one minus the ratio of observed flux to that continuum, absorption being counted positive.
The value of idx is 2.3 Angstrom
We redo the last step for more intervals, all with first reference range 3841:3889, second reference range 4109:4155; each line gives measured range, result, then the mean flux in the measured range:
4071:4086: -0.8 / 20.6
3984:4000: -2.2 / 20.3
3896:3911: -0.3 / 16.5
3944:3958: 0.6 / 16.3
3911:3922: -2.0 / 19.4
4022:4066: -4.9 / 20.9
